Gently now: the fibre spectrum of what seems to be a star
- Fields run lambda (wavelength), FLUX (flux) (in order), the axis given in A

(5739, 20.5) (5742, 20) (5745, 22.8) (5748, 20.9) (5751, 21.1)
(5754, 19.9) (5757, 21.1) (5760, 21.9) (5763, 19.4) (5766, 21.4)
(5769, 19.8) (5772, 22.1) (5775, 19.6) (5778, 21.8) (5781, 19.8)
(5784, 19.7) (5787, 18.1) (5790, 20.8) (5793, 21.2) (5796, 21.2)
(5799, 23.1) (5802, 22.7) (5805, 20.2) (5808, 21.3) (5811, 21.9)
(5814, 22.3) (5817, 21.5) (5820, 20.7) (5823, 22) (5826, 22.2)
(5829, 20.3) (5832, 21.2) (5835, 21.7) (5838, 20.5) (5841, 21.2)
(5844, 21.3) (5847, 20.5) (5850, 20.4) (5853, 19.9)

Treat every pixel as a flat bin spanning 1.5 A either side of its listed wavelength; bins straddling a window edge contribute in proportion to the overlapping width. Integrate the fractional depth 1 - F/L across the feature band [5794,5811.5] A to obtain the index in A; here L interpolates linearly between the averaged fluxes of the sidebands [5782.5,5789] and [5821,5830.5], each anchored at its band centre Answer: -1.4 A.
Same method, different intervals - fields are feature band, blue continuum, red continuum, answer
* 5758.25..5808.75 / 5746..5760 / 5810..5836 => 0.9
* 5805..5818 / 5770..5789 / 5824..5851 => -0.6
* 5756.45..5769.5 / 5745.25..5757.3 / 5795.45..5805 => 0.3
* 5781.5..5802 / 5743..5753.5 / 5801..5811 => 0.6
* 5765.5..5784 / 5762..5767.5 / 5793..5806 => 0.2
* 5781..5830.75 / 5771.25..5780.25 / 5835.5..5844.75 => -0.3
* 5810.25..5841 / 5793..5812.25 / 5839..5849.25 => -0.2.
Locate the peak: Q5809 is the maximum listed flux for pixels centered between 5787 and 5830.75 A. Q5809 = 23.1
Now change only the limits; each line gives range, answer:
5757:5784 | 22.1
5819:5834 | 22.2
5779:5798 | 21.2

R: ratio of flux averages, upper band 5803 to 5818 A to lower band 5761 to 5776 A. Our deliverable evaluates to 1.05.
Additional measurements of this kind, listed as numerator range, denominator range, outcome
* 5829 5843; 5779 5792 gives 1.07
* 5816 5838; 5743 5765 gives 1.01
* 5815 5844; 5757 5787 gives 1.04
